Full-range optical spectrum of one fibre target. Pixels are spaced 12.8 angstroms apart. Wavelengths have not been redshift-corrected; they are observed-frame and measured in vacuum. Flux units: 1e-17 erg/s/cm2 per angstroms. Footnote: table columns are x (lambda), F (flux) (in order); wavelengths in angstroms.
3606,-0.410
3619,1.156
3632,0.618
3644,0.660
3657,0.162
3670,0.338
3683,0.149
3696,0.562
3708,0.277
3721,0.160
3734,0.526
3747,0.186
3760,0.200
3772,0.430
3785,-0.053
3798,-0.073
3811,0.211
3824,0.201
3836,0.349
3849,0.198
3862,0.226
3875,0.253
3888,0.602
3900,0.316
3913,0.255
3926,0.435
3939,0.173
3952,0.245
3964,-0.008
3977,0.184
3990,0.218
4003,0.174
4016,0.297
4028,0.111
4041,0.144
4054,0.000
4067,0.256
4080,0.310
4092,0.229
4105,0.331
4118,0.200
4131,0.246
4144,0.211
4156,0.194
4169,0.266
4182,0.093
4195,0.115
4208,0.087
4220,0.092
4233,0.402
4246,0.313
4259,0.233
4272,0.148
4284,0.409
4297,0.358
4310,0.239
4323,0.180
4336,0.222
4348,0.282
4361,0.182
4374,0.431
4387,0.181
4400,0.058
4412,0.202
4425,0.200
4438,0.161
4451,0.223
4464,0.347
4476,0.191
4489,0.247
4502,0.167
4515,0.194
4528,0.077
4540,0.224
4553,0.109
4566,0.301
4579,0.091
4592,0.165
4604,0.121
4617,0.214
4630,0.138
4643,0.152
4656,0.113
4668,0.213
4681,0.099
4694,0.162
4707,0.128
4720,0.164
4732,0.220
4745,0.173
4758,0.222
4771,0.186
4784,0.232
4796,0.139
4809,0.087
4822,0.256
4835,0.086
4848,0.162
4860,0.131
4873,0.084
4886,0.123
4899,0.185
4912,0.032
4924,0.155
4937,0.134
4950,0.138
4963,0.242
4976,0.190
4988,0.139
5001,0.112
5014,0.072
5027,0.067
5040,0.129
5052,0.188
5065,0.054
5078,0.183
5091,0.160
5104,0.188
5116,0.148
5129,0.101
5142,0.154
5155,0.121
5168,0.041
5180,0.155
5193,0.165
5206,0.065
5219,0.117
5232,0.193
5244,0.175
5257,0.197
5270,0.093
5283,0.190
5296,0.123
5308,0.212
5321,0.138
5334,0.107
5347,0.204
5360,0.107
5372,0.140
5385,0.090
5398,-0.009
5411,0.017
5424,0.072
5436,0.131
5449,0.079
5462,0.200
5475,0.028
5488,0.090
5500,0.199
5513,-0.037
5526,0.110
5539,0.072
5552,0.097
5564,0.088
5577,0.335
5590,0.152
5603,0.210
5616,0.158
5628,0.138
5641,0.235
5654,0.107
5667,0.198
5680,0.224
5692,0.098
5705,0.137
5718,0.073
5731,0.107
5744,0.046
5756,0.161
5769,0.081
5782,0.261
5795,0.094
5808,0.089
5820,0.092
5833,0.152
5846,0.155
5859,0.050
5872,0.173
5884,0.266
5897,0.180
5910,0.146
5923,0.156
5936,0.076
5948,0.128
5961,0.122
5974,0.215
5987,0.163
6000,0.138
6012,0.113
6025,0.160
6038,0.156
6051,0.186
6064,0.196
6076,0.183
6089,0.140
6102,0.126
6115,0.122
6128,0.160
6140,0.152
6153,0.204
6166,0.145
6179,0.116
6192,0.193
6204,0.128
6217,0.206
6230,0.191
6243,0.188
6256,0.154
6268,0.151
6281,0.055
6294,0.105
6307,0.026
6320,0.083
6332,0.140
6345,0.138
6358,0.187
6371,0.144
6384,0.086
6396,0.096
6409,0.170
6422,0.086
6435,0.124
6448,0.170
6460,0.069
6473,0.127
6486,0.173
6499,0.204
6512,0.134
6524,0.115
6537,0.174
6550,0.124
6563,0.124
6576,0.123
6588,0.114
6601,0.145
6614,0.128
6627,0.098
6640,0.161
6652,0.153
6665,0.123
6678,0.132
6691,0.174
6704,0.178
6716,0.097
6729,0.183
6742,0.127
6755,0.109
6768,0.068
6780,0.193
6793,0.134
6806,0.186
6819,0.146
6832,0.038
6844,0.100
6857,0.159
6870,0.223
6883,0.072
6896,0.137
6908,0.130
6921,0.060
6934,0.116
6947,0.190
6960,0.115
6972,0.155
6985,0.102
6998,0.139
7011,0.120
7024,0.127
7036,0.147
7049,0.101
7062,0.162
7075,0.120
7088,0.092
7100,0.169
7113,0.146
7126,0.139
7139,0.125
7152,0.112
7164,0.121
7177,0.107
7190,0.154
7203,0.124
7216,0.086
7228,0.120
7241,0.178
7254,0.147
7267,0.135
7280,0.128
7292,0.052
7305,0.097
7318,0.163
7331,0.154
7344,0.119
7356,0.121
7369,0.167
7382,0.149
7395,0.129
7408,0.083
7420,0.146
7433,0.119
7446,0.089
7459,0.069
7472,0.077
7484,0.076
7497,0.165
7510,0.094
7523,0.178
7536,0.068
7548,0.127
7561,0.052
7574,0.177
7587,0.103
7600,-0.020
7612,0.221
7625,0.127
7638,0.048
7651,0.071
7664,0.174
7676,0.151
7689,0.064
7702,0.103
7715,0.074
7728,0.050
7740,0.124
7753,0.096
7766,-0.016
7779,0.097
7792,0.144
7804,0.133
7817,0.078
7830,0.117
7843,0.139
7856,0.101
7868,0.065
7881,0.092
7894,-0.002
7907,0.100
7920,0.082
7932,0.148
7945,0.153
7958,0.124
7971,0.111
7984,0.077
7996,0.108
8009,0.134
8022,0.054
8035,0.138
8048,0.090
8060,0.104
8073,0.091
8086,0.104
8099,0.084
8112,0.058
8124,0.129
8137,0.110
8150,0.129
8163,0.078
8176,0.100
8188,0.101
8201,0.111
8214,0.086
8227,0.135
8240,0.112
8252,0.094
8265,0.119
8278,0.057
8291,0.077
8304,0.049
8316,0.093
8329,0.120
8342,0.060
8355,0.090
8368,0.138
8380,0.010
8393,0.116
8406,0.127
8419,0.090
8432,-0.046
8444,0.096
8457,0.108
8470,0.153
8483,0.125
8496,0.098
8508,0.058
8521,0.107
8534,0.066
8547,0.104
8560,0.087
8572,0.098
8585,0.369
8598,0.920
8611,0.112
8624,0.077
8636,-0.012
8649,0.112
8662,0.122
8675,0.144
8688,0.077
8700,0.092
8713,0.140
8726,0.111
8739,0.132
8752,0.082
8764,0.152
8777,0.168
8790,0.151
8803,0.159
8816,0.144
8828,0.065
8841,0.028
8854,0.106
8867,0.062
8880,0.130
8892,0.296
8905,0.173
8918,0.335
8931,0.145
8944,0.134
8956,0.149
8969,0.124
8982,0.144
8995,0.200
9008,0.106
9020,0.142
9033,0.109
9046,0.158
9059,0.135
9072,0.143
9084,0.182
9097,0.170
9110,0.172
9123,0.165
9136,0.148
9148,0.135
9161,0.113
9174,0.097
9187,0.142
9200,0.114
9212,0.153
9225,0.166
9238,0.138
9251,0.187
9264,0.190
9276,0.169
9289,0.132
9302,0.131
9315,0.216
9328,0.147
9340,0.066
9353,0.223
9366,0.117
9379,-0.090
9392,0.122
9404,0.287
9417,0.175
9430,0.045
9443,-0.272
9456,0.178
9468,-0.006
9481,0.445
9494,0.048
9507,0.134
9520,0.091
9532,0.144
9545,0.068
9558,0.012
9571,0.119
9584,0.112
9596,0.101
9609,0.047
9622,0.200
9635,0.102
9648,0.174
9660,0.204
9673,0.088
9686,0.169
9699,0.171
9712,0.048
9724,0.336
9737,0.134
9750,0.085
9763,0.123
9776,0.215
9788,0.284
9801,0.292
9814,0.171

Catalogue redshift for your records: 1.31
